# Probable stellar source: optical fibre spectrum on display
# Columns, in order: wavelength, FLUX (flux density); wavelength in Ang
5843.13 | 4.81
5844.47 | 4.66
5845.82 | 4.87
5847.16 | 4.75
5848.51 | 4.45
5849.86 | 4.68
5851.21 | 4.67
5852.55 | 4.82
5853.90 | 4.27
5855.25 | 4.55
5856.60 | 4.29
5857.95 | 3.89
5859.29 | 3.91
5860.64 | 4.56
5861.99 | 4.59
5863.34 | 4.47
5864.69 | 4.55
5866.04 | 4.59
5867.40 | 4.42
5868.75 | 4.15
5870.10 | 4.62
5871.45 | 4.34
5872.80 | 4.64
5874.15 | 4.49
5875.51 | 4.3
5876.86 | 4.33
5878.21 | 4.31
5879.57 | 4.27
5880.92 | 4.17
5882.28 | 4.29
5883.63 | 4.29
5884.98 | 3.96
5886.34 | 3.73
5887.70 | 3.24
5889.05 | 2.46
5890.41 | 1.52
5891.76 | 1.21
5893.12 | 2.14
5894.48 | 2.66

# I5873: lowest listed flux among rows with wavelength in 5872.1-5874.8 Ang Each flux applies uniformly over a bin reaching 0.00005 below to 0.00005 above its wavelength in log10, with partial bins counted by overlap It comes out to 4.49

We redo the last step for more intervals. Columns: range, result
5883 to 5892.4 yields 1.21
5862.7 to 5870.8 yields 4.15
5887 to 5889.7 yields 2.46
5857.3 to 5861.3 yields 3.89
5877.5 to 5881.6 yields 4.17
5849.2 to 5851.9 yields 4.67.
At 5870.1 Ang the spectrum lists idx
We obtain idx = 4.62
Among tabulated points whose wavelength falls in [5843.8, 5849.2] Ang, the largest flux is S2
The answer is 4.87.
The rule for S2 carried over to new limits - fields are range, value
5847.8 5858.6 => 4.82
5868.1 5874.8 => 4.64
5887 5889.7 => 3.24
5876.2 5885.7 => 4.33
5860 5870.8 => 4.62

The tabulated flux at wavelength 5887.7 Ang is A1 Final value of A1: 3.24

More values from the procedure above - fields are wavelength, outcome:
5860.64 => 4.56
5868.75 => 4.15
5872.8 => 4.64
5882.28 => 4.29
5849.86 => 4.68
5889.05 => 2.46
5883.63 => 4.29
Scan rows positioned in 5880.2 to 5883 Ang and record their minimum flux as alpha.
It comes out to 4.17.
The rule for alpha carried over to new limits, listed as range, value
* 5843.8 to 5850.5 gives 4.45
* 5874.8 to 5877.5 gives 4.3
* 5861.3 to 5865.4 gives 4.47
